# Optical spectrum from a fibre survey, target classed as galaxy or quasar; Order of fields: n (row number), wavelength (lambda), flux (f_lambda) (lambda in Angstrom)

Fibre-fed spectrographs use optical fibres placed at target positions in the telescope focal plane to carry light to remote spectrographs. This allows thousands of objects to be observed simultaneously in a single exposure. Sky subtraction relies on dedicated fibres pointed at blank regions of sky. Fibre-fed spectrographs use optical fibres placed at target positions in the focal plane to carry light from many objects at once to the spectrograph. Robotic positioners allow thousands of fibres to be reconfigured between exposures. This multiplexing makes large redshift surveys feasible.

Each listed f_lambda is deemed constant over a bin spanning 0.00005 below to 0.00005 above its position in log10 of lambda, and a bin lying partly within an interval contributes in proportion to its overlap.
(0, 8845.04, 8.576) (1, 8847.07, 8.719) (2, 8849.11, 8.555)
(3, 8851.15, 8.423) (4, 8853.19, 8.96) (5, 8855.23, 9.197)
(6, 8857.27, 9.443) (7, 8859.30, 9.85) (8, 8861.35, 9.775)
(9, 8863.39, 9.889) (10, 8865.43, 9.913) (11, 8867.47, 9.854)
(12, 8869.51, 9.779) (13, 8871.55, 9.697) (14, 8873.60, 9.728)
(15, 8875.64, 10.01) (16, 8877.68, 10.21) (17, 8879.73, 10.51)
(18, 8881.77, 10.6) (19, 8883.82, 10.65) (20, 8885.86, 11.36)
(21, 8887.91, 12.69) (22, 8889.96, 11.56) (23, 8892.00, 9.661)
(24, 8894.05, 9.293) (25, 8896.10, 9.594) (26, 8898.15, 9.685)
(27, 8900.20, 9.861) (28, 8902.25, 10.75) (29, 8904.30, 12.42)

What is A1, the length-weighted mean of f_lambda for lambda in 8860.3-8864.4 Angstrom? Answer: 9.81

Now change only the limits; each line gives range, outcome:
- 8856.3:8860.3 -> 9.67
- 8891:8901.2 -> 9.61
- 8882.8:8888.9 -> 11.6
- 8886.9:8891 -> 12.1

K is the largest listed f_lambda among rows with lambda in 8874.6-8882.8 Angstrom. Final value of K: 10.6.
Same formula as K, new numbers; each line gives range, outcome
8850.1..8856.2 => 9.197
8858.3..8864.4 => 9.889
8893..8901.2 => 9.861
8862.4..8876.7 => 10.01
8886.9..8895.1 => 12.69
